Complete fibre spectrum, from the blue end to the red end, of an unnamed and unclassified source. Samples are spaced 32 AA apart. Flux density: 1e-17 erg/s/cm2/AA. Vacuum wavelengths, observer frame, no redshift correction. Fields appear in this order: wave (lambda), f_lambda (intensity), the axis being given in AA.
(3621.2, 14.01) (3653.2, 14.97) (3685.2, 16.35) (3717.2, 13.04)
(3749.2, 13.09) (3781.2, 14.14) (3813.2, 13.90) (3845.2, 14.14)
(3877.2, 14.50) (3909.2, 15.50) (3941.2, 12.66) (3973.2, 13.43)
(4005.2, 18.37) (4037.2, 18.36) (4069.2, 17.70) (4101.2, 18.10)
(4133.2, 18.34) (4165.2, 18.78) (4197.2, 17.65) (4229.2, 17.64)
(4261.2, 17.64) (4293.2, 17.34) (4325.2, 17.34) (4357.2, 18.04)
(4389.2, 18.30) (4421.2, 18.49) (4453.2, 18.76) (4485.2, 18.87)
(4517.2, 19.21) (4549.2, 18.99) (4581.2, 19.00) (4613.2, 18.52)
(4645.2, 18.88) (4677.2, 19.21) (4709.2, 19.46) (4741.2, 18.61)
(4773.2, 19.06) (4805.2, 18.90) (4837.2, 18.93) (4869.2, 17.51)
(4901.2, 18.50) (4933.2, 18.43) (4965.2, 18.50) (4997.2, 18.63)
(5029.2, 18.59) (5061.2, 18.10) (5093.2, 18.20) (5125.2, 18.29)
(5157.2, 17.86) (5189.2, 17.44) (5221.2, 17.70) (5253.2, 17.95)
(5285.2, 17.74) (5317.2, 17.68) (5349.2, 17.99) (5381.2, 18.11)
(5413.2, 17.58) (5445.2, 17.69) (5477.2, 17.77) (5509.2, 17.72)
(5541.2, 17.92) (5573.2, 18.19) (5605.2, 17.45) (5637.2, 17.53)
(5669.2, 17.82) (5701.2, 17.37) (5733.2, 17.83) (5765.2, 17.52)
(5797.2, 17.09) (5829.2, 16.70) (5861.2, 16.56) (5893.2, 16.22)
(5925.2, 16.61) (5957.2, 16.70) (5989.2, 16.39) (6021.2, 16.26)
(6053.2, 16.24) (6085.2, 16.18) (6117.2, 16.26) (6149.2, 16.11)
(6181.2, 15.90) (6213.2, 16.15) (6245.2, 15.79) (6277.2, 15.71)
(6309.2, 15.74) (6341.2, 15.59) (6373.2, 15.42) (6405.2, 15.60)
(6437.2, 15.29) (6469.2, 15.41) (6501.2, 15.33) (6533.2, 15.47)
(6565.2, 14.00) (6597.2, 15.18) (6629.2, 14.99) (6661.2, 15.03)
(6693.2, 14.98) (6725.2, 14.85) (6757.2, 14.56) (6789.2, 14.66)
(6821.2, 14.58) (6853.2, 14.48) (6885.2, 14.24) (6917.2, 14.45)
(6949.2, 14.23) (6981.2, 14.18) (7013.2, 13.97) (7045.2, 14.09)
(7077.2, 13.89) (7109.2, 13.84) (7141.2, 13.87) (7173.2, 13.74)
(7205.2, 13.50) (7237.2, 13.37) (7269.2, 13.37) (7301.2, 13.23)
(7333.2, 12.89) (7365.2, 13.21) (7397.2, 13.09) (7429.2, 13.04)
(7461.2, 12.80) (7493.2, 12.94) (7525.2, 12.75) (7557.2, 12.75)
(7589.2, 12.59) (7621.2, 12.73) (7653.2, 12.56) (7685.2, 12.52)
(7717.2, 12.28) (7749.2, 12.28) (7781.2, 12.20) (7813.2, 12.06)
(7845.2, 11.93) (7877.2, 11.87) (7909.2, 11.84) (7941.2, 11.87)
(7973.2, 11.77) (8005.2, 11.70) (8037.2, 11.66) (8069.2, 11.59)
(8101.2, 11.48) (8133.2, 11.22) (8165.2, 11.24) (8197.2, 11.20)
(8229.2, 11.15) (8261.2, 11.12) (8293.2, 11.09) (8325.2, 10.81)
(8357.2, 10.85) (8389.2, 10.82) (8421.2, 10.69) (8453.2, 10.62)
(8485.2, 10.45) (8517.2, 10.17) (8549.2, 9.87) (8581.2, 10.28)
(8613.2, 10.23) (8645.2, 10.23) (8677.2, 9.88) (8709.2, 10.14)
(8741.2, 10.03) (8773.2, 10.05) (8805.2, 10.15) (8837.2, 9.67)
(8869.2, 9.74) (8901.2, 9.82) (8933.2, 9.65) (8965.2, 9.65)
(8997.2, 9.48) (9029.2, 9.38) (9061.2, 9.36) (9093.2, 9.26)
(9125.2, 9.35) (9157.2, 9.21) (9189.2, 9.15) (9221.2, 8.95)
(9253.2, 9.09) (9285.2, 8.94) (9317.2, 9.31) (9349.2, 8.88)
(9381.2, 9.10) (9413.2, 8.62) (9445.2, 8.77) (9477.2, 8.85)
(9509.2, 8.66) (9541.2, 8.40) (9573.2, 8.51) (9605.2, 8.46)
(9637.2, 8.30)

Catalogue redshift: 0.00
